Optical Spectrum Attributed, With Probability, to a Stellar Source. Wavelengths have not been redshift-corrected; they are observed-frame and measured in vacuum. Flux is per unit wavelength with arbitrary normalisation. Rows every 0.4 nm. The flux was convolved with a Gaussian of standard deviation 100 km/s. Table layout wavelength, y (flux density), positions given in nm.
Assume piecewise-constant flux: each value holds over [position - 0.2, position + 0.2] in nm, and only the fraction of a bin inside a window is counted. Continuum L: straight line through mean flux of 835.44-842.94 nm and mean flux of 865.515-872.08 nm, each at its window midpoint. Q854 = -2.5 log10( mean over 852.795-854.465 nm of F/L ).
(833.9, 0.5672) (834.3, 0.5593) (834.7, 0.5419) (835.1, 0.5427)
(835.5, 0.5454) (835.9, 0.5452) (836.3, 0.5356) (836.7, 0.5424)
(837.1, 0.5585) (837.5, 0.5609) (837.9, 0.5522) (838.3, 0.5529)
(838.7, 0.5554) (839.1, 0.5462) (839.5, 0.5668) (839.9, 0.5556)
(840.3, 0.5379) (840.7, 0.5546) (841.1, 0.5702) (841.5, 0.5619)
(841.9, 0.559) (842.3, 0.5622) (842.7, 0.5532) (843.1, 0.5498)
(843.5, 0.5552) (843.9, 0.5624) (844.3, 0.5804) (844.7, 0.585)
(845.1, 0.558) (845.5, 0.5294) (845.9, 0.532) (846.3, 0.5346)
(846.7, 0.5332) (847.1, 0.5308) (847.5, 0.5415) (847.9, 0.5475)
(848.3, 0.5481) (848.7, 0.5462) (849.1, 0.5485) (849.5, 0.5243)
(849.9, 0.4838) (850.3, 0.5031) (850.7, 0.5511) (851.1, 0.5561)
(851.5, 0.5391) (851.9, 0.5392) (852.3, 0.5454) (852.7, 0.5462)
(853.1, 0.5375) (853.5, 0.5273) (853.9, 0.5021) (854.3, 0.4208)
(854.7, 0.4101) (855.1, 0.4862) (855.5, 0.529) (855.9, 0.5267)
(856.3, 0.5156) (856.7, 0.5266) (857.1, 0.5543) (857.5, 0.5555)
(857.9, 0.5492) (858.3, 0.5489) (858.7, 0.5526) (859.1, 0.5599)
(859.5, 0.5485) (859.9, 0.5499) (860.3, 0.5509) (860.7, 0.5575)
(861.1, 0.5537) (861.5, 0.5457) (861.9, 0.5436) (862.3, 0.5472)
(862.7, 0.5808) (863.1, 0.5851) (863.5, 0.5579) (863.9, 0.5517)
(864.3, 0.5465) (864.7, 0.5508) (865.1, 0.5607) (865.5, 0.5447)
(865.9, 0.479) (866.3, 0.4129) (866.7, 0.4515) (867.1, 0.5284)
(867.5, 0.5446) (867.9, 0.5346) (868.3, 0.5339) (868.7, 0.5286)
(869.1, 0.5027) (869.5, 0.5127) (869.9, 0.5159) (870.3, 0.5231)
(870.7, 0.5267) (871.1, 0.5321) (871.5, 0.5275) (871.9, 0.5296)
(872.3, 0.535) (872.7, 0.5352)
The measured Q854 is 0.07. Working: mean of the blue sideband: 0.554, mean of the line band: 0.502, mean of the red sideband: 0.512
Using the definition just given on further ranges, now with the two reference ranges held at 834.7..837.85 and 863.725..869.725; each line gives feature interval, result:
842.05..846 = -0.03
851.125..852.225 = -0.02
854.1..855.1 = 0.23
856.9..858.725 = -0.05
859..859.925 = -0.05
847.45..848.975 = -0.02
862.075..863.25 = -0.09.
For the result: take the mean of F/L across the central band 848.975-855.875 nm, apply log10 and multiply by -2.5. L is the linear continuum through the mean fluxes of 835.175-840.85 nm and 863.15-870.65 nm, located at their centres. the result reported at 0.045 mag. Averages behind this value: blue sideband 0.55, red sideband 0.523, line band 0.515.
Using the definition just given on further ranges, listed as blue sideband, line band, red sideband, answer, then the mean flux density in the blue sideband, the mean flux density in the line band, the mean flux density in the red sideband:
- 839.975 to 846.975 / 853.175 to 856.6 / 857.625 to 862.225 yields 0.12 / 0.554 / 0.493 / 0.551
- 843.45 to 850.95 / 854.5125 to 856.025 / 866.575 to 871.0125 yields 0.10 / 0.542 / 0.487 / 0.52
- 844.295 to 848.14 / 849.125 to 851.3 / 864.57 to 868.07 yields 0.03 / 0.546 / 0.526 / 0.511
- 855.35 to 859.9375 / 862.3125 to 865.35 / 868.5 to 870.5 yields -0.06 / 0.543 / 0.561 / 0.517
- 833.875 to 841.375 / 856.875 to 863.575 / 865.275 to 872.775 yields -0.06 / 0.552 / 0.555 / 0.516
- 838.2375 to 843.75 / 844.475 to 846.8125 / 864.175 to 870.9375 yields 0.01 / 0.556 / 0.546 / 0.517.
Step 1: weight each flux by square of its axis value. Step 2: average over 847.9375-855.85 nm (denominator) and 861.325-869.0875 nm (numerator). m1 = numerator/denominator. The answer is 1.1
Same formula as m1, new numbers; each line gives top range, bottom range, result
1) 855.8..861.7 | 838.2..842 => 1.03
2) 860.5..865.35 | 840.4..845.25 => 1.04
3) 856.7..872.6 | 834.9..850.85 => 1.03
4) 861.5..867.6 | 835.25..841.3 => 1.03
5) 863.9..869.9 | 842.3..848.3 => 0.99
